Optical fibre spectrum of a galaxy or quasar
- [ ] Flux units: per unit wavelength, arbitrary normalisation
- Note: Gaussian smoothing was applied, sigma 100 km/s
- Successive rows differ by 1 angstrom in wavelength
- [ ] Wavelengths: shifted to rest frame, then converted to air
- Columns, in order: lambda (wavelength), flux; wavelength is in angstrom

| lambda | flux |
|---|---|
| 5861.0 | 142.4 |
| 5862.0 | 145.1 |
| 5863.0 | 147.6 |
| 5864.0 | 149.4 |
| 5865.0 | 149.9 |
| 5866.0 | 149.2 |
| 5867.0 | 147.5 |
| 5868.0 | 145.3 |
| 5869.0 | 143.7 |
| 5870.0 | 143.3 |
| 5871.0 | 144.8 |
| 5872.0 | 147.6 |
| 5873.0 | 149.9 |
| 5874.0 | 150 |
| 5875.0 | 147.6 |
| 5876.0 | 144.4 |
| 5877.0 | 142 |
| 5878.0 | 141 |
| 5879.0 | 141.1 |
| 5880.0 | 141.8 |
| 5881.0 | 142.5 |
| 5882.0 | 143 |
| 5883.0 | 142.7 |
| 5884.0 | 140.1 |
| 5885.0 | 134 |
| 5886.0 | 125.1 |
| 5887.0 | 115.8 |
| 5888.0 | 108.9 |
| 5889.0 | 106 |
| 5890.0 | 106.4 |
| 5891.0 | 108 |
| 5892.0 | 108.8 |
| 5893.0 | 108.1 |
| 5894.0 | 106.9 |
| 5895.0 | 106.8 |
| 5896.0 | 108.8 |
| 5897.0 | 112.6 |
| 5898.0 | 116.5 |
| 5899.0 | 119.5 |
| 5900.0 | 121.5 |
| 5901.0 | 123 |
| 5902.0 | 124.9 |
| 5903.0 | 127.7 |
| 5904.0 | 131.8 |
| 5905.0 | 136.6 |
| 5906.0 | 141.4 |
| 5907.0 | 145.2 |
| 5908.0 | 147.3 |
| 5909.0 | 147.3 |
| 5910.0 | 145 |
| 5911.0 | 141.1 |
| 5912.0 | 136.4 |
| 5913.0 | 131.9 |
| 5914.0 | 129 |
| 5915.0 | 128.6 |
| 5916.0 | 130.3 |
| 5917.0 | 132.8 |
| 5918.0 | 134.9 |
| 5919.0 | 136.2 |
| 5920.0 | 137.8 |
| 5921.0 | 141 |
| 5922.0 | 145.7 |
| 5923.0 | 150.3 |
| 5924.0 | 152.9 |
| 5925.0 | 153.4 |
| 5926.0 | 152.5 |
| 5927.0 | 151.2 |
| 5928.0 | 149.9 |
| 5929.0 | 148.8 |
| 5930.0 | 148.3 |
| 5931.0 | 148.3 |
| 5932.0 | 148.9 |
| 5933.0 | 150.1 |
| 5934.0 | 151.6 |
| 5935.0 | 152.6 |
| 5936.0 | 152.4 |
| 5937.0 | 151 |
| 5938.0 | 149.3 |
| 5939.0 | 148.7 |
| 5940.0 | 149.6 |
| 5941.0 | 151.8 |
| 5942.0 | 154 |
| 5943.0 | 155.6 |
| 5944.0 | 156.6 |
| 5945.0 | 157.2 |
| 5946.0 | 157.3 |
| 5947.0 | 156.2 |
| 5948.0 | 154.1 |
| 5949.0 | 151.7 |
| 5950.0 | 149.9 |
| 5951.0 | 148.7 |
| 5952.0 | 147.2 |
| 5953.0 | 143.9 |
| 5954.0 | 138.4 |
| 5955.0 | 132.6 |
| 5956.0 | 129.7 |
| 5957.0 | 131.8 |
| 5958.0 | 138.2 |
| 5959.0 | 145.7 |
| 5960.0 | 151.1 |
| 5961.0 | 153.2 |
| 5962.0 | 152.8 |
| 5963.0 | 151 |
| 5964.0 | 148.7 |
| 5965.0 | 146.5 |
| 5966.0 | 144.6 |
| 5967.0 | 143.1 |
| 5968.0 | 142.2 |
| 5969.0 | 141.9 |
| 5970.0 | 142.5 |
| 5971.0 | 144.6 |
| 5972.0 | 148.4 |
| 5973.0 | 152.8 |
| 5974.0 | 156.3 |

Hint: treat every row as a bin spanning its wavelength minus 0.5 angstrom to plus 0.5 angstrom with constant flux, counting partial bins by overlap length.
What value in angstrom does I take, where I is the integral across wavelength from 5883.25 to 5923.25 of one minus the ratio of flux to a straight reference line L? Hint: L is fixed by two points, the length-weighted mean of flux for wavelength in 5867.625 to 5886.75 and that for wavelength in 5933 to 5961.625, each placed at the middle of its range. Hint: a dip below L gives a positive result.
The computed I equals 4.77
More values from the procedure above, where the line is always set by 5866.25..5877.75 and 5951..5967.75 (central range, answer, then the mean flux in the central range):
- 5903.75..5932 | 0.5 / 142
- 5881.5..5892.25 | 1.7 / 122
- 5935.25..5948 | -0.8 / 153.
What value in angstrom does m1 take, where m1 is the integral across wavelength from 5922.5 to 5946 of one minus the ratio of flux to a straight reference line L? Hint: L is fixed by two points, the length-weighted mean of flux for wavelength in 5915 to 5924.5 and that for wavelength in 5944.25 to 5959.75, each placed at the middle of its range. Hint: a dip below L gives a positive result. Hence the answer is -1.5 angstrom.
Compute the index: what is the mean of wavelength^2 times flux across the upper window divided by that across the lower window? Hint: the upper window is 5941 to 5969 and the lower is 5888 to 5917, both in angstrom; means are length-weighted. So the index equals 1.20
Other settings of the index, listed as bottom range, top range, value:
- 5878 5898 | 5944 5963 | 1.23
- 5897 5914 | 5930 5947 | 1.16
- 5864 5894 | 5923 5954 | 1.14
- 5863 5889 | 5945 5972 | 1.07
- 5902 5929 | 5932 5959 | 1.07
